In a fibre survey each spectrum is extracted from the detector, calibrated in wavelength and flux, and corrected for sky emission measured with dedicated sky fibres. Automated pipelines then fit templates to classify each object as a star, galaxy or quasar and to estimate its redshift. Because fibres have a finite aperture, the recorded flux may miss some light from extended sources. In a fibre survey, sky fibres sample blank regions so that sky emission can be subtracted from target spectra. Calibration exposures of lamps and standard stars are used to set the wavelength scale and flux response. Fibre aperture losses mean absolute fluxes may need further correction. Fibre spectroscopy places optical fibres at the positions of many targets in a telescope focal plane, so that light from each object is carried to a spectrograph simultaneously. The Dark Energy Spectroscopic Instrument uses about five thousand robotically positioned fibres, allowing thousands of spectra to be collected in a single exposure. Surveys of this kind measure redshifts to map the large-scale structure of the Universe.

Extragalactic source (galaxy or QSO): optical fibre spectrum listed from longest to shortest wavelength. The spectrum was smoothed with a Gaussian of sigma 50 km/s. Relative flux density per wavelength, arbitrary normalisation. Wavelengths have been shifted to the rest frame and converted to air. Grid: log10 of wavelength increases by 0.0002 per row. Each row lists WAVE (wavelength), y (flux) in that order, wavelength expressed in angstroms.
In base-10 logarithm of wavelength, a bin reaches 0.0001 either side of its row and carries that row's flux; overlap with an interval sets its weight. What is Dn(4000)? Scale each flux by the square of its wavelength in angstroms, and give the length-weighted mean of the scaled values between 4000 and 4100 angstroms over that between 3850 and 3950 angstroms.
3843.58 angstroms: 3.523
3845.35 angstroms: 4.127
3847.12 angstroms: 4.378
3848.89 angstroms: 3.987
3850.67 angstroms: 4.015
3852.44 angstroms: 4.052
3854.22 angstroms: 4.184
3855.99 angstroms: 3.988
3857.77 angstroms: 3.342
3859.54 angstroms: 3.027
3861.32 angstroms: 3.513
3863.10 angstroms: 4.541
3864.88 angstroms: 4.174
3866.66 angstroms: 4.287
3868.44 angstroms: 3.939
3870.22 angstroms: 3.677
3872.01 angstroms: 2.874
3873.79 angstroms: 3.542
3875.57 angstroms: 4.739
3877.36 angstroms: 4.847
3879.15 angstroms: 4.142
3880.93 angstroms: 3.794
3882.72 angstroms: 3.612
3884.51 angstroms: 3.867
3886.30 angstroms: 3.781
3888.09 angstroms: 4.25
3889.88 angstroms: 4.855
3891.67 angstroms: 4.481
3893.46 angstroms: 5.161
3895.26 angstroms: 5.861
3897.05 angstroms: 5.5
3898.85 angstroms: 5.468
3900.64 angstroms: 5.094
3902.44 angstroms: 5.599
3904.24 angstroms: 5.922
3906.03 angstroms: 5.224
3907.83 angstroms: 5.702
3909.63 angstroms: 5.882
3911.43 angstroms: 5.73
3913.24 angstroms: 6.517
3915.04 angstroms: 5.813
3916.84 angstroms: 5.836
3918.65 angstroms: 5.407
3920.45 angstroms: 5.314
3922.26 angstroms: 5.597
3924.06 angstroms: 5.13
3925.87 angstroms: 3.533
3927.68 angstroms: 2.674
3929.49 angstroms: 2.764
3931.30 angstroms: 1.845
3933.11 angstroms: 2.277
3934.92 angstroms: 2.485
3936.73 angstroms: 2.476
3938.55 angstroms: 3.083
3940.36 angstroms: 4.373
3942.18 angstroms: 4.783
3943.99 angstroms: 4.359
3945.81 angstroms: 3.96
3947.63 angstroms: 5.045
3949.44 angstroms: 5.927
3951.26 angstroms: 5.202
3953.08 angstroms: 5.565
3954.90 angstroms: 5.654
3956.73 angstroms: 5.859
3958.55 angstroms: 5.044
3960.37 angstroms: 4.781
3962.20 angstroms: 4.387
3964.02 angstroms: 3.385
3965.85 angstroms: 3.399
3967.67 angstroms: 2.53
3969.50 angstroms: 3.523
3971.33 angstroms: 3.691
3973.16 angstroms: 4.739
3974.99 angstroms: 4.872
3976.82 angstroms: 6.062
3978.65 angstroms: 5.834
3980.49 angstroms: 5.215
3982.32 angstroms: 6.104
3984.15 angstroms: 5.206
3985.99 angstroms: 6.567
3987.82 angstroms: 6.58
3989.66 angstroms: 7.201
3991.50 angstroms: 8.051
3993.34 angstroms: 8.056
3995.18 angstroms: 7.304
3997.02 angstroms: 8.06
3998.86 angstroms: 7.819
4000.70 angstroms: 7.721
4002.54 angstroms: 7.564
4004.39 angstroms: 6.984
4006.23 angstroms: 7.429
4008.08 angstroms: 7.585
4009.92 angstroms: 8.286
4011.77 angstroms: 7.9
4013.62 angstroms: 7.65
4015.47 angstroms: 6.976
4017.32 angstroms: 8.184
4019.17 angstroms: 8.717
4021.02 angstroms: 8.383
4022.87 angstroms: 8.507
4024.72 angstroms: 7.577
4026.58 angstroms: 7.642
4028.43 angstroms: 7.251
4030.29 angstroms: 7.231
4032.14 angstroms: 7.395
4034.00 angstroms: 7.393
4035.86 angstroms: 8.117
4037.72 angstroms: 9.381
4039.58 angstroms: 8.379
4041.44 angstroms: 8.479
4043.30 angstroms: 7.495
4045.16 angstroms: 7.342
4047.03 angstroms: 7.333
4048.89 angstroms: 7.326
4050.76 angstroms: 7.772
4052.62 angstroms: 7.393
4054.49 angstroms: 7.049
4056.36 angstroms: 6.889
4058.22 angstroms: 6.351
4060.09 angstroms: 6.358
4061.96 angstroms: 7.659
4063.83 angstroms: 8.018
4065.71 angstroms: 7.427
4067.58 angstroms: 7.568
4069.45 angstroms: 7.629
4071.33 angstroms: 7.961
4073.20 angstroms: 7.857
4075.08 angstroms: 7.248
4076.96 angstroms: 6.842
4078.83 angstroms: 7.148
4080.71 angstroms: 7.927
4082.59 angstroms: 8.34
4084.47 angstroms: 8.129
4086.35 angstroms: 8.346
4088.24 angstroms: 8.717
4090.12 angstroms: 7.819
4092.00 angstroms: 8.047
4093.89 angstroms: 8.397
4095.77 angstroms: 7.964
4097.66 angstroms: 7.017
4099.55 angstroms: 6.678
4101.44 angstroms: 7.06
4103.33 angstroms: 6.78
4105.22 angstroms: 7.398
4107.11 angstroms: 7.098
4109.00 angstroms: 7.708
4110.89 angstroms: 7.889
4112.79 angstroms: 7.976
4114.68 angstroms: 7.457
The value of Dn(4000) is 1.9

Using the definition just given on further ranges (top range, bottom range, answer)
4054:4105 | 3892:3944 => 1.75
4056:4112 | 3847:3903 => 1.97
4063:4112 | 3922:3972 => 2.04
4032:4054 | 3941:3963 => 1.62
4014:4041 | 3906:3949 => 1.90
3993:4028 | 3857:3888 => 2.16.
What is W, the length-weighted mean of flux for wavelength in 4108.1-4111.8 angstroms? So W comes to 7.8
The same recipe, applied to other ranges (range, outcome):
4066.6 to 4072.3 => 7.73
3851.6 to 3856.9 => 4.07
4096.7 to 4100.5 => 6.84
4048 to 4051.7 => 7.55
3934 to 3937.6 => 2.48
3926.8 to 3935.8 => 2.41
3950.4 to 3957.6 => 5.57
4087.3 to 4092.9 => 8.21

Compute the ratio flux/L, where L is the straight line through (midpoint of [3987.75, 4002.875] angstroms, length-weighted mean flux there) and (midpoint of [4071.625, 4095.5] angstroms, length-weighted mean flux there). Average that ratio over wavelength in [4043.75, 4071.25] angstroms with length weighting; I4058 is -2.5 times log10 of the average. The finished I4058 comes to 0.074 mag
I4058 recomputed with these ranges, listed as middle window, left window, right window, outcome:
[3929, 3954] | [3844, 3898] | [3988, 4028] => 0.482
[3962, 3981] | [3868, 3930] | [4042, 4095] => 0.358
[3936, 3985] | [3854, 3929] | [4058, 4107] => 0.223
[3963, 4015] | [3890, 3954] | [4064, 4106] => -0.050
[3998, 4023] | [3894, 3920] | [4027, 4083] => -0.122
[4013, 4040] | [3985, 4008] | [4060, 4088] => -0.053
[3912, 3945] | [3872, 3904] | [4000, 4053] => 0.304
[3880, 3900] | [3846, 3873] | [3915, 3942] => -0.191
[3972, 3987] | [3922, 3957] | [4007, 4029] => 0.089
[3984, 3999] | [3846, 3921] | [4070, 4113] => -0.173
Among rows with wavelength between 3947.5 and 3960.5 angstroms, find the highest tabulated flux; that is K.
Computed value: 5.927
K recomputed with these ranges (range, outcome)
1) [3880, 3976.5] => 6.517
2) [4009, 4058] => 9.381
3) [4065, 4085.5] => 8.34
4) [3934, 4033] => 8.717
